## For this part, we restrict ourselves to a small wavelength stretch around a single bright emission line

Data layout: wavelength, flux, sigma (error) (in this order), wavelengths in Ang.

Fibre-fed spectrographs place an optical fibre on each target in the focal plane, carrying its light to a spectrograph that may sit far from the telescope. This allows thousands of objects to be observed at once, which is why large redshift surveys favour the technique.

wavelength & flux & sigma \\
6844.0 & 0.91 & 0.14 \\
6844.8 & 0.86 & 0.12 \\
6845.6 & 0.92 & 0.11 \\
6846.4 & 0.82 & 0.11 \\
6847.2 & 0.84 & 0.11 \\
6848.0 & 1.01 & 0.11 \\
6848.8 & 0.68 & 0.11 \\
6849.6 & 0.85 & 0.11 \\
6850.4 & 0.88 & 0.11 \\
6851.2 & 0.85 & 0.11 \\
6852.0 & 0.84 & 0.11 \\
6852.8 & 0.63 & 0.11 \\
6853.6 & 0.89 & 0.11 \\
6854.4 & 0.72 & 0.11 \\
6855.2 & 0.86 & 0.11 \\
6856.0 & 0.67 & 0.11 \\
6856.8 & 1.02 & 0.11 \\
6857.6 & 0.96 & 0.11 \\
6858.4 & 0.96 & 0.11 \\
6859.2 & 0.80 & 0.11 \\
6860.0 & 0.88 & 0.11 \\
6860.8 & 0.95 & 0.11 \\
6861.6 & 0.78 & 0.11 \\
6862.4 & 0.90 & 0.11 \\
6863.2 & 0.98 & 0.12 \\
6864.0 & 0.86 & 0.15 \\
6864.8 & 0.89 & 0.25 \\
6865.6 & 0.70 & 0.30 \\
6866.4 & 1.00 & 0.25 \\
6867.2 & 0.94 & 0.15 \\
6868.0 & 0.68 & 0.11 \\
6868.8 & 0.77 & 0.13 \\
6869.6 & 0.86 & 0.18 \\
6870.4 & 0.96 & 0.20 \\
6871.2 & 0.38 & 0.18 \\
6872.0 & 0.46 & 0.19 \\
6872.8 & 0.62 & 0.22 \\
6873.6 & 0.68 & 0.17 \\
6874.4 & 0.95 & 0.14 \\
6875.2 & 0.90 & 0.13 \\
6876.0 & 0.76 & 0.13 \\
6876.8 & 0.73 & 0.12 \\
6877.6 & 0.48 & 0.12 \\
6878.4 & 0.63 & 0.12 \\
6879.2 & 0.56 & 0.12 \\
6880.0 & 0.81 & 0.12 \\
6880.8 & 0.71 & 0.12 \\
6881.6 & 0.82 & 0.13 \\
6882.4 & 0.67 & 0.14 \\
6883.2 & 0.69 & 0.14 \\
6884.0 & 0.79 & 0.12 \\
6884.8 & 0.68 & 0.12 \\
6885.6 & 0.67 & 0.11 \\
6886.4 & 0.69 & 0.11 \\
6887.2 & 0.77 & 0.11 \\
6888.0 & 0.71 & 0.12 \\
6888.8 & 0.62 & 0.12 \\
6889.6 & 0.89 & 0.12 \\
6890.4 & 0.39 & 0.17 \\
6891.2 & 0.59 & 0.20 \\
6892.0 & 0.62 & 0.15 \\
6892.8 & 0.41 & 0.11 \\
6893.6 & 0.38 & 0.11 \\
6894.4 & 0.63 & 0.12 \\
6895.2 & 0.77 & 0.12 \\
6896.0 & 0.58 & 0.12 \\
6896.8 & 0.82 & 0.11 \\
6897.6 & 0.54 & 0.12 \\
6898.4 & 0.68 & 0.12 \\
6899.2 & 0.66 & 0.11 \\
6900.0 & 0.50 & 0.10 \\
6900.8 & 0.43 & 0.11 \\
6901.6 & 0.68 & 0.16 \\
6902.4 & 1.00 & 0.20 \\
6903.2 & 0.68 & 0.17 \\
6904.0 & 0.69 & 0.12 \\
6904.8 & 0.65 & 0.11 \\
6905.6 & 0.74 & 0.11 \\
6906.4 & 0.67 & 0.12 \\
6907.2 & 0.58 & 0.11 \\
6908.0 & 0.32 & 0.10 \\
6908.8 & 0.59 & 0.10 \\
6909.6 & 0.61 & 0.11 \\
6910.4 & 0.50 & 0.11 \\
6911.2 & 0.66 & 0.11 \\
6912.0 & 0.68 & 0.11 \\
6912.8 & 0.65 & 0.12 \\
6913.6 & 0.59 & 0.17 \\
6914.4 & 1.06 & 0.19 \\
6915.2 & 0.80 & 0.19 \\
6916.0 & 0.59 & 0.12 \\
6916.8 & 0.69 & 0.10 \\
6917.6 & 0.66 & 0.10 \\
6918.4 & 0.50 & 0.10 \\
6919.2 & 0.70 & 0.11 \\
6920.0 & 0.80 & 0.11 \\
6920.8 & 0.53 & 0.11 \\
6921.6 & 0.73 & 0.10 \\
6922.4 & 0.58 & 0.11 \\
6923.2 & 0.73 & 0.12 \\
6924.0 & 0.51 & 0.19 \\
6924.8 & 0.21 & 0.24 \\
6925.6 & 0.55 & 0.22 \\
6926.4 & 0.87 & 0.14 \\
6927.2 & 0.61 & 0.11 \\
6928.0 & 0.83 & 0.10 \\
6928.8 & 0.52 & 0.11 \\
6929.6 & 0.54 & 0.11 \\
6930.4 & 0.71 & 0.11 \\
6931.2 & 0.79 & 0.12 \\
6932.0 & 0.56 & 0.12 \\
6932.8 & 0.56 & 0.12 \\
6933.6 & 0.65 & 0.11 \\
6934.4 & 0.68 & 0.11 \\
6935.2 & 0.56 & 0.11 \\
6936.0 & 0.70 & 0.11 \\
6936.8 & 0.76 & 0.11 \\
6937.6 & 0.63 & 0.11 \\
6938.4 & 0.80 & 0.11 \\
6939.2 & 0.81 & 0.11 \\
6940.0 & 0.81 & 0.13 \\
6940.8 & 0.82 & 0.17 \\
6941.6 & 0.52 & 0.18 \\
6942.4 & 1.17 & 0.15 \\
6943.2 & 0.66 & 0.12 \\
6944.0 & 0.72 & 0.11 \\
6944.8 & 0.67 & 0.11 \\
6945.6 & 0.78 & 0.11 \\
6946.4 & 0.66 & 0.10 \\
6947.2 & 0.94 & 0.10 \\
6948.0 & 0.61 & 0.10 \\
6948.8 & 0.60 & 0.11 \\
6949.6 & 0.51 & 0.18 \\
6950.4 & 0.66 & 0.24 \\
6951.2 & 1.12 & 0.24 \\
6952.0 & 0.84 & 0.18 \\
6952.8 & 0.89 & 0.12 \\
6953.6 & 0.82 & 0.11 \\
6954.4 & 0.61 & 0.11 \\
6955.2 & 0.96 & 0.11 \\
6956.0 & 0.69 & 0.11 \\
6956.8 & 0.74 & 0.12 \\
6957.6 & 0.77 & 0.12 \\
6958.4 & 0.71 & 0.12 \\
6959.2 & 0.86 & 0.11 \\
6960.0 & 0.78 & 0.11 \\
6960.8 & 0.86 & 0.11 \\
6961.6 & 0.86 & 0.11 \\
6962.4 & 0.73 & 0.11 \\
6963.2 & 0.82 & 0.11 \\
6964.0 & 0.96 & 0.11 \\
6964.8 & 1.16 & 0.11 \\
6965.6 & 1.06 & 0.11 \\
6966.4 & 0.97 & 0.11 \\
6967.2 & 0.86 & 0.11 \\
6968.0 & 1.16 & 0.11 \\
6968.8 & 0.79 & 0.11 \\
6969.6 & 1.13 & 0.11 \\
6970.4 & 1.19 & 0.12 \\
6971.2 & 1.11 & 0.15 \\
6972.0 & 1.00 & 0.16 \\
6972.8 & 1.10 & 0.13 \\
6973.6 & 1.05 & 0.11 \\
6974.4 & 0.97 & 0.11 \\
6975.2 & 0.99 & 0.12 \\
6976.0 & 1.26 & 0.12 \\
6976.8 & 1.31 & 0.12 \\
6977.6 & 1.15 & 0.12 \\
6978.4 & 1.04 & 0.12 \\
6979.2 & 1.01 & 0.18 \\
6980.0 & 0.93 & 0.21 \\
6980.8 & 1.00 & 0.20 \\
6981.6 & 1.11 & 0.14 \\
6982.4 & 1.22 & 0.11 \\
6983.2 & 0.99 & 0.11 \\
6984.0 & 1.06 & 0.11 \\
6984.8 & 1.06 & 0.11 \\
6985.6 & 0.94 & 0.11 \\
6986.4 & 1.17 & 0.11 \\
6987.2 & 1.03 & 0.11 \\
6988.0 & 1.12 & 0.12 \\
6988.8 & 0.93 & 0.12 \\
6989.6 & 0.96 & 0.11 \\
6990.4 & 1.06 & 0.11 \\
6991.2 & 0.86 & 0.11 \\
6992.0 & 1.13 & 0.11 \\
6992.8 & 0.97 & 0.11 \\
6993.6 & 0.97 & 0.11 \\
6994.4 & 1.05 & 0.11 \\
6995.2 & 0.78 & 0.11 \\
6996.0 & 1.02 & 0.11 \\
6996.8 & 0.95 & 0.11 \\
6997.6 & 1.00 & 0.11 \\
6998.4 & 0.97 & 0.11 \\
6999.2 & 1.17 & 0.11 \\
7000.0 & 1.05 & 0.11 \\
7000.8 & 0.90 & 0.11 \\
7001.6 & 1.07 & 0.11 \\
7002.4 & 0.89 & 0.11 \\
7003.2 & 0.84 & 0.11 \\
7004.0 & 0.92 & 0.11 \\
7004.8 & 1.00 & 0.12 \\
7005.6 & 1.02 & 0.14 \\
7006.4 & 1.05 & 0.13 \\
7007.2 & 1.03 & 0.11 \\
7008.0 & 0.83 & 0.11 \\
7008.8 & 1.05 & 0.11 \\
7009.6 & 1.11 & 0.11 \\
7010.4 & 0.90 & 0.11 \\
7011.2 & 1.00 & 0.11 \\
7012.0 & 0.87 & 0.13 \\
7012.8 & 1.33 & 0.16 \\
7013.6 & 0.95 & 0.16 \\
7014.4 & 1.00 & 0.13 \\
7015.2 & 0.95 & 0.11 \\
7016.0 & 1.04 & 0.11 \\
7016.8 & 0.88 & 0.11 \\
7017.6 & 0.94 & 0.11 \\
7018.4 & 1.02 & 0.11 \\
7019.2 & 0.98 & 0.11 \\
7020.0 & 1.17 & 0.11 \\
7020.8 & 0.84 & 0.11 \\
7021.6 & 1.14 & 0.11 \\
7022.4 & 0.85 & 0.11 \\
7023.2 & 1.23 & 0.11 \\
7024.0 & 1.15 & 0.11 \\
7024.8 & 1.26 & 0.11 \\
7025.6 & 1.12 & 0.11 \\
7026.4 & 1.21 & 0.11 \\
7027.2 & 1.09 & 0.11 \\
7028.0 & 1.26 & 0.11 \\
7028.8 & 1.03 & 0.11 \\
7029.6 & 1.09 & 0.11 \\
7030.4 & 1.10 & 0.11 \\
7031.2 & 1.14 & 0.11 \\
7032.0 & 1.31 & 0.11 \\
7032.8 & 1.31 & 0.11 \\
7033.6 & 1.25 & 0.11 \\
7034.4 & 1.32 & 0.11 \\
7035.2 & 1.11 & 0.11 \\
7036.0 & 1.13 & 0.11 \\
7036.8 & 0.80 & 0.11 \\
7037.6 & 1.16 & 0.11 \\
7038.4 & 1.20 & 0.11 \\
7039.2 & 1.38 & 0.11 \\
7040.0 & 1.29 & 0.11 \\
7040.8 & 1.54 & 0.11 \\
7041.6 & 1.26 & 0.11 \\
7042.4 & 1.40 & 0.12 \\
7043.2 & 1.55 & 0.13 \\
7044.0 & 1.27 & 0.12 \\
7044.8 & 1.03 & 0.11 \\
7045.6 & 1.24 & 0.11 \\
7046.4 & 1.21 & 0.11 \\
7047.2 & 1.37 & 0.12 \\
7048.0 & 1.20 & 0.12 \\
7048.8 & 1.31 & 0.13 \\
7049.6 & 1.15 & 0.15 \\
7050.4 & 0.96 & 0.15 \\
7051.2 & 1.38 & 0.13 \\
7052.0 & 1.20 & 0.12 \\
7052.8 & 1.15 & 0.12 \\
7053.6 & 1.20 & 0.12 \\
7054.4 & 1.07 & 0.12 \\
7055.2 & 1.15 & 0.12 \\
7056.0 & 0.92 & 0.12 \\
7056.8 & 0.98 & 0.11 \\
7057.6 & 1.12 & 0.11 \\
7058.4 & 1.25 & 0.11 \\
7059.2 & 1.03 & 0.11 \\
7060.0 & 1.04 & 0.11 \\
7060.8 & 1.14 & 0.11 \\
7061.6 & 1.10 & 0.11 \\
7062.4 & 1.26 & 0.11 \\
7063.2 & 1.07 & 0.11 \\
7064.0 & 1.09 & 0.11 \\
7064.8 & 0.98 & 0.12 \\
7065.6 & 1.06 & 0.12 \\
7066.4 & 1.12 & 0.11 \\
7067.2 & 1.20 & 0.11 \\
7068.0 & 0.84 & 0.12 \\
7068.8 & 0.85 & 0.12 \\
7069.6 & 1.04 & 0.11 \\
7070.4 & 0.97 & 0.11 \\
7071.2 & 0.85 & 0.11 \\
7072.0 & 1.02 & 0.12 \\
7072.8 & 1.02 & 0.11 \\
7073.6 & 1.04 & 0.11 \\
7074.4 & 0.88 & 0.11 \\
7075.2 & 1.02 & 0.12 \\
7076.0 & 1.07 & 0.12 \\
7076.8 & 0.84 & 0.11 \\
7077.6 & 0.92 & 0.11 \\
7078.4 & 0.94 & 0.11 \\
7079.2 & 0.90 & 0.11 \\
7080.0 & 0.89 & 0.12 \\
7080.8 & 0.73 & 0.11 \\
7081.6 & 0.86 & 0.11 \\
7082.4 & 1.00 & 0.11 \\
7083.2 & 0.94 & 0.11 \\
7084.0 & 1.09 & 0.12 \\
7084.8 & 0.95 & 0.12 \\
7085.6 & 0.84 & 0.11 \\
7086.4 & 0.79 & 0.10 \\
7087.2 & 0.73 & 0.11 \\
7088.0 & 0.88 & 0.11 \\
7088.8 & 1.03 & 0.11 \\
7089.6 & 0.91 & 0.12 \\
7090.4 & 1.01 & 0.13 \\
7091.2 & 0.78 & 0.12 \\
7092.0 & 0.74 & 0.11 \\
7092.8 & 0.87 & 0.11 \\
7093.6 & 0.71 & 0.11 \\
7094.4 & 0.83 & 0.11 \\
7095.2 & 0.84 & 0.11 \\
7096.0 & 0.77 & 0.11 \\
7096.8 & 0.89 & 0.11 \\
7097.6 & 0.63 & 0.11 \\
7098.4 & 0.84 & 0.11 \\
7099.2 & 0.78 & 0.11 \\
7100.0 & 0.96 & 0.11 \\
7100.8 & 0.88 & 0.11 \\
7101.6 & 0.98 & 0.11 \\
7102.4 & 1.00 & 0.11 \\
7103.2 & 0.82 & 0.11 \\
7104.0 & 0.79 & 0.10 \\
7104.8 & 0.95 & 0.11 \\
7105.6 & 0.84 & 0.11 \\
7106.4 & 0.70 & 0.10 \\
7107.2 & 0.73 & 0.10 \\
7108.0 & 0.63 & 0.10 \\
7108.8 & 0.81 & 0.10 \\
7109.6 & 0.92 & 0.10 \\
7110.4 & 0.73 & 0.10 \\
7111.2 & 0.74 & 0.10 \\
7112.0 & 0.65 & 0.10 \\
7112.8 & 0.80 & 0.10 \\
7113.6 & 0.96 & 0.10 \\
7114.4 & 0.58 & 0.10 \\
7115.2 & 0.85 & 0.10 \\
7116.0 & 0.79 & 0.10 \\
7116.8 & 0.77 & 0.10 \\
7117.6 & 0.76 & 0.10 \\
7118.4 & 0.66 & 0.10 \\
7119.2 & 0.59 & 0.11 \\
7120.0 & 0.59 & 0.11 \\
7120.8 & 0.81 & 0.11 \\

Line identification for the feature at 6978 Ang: C III]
